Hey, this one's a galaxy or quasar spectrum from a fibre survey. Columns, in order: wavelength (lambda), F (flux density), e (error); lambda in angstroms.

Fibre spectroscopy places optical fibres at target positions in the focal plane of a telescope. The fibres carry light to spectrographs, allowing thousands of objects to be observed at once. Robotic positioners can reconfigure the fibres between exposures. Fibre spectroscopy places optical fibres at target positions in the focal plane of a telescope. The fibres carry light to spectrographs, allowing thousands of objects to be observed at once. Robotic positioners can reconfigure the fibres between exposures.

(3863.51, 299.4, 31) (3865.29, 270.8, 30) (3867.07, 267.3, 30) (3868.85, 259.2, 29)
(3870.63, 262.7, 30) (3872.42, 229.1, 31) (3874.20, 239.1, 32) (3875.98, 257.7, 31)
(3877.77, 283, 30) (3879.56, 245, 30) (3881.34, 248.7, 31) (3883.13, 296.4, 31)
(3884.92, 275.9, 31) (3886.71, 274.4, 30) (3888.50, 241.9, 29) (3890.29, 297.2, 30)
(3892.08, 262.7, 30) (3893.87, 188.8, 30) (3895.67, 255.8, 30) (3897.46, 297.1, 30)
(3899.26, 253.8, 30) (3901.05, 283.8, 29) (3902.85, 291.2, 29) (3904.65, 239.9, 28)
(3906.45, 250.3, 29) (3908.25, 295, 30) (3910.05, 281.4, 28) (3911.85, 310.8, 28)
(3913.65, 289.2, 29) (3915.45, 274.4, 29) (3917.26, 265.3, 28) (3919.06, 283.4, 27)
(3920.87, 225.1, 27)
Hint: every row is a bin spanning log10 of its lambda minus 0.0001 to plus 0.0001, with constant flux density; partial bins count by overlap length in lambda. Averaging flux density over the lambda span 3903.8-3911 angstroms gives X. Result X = 267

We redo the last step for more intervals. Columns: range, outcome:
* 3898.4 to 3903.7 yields 276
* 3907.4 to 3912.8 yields 296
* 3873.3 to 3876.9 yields 249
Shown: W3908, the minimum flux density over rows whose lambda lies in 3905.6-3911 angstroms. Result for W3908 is 250.3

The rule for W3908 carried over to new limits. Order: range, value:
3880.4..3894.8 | 188.8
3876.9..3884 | 245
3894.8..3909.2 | 239.9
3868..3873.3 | 229.1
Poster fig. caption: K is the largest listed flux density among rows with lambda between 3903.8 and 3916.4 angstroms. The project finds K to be 310.8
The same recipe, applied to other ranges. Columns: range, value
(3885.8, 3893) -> 297.2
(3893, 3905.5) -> 297.1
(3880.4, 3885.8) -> 296.4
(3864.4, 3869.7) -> 270.8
